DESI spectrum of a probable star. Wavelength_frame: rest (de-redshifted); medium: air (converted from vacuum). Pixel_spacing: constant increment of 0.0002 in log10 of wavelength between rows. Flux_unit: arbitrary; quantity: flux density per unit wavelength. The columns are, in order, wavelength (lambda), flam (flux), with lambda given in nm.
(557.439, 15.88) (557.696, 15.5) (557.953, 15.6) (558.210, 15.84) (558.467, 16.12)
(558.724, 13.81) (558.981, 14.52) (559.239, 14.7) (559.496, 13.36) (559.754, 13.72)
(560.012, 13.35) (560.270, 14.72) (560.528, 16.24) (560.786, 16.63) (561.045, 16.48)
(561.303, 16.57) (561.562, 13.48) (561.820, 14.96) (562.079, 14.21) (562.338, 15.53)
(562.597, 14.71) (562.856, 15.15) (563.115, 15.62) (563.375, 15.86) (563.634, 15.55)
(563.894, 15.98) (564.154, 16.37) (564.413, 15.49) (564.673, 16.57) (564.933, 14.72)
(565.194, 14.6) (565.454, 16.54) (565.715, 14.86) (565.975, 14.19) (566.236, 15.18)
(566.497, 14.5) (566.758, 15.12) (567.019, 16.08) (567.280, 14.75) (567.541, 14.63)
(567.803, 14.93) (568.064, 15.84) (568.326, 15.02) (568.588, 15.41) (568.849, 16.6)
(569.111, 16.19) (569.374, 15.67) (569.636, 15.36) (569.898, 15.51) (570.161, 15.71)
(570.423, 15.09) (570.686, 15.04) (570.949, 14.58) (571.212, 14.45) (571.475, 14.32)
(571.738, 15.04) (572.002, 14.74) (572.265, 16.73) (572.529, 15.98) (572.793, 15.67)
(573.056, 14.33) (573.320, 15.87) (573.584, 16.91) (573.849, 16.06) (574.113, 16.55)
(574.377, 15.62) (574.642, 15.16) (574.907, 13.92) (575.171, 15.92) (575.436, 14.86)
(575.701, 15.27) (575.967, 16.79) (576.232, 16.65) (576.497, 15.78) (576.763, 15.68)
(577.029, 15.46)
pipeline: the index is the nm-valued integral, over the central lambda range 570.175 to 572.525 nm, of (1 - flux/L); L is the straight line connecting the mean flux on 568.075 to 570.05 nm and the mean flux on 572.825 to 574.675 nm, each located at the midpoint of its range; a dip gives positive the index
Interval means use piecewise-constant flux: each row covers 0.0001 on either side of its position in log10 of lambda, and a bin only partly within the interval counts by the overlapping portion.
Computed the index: 0.10 nm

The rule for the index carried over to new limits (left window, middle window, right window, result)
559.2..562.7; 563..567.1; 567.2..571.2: -0.087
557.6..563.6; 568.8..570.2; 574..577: -0.035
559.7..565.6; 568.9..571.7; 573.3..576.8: 0.072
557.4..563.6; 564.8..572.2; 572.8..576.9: 0.119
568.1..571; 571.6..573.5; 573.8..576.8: 0.010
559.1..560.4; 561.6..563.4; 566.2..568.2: -0.078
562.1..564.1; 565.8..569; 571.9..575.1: 0.070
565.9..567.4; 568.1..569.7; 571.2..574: -0.057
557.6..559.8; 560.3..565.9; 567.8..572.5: -0.173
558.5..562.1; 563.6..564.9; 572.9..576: -0.078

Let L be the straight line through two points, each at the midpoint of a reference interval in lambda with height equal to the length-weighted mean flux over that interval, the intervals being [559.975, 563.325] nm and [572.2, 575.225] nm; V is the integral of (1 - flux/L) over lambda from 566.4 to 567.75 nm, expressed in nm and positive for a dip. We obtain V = 0.04 nm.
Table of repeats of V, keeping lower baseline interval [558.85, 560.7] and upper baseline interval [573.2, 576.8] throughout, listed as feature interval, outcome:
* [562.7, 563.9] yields -0.068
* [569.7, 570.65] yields -0.002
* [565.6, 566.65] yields 0.021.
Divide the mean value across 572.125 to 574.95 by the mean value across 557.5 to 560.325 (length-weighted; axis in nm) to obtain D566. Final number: 1.07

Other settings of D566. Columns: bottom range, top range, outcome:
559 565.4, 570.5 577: 1.02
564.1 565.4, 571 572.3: 0.96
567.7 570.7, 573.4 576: 1.01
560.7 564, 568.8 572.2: 0.99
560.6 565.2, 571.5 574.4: 1.01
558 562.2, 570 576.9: 1.04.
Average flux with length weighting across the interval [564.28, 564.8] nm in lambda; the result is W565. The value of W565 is 16.1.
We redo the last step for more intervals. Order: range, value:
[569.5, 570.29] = 15.5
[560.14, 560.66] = 15.5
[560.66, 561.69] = 15.8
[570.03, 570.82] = 15.3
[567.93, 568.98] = 15.7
